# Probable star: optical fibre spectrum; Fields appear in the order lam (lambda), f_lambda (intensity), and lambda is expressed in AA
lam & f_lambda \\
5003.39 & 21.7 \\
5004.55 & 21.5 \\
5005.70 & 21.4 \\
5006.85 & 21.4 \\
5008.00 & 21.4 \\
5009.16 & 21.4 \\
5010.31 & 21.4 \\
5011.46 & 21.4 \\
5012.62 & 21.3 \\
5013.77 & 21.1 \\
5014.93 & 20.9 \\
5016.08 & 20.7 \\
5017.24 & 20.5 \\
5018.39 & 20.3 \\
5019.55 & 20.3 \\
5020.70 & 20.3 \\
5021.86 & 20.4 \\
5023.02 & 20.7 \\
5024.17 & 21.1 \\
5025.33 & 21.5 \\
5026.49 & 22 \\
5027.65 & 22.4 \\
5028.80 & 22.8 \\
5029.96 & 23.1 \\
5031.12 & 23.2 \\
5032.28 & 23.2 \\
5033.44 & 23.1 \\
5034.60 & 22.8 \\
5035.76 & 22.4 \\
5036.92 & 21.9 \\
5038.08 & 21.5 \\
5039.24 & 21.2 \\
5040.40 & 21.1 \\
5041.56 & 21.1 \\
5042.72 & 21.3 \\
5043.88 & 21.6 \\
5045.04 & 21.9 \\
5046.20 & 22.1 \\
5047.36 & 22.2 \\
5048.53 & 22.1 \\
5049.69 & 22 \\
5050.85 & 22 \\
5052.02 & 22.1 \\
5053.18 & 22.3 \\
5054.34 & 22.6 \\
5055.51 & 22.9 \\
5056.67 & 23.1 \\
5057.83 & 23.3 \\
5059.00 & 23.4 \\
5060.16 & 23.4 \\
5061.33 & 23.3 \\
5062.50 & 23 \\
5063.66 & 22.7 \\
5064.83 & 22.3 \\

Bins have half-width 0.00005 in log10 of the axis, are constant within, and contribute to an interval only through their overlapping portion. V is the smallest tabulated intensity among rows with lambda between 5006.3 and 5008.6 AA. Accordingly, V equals 21.4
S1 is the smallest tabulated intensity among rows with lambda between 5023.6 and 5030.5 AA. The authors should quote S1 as 21.1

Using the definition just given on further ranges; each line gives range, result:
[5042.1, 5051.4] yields 21.3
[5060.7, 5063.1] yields 23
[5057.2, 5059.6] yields 23.3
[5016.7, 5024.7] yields 20.3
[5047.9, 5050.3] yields 22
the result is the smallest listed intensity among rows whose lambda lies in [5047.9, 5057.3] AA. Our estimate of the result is 22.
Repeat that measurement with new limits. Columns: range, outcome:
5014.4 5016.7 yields 20.7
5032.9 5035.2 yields 22.8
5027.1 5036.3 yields 22.4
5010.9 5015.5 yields 20.9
